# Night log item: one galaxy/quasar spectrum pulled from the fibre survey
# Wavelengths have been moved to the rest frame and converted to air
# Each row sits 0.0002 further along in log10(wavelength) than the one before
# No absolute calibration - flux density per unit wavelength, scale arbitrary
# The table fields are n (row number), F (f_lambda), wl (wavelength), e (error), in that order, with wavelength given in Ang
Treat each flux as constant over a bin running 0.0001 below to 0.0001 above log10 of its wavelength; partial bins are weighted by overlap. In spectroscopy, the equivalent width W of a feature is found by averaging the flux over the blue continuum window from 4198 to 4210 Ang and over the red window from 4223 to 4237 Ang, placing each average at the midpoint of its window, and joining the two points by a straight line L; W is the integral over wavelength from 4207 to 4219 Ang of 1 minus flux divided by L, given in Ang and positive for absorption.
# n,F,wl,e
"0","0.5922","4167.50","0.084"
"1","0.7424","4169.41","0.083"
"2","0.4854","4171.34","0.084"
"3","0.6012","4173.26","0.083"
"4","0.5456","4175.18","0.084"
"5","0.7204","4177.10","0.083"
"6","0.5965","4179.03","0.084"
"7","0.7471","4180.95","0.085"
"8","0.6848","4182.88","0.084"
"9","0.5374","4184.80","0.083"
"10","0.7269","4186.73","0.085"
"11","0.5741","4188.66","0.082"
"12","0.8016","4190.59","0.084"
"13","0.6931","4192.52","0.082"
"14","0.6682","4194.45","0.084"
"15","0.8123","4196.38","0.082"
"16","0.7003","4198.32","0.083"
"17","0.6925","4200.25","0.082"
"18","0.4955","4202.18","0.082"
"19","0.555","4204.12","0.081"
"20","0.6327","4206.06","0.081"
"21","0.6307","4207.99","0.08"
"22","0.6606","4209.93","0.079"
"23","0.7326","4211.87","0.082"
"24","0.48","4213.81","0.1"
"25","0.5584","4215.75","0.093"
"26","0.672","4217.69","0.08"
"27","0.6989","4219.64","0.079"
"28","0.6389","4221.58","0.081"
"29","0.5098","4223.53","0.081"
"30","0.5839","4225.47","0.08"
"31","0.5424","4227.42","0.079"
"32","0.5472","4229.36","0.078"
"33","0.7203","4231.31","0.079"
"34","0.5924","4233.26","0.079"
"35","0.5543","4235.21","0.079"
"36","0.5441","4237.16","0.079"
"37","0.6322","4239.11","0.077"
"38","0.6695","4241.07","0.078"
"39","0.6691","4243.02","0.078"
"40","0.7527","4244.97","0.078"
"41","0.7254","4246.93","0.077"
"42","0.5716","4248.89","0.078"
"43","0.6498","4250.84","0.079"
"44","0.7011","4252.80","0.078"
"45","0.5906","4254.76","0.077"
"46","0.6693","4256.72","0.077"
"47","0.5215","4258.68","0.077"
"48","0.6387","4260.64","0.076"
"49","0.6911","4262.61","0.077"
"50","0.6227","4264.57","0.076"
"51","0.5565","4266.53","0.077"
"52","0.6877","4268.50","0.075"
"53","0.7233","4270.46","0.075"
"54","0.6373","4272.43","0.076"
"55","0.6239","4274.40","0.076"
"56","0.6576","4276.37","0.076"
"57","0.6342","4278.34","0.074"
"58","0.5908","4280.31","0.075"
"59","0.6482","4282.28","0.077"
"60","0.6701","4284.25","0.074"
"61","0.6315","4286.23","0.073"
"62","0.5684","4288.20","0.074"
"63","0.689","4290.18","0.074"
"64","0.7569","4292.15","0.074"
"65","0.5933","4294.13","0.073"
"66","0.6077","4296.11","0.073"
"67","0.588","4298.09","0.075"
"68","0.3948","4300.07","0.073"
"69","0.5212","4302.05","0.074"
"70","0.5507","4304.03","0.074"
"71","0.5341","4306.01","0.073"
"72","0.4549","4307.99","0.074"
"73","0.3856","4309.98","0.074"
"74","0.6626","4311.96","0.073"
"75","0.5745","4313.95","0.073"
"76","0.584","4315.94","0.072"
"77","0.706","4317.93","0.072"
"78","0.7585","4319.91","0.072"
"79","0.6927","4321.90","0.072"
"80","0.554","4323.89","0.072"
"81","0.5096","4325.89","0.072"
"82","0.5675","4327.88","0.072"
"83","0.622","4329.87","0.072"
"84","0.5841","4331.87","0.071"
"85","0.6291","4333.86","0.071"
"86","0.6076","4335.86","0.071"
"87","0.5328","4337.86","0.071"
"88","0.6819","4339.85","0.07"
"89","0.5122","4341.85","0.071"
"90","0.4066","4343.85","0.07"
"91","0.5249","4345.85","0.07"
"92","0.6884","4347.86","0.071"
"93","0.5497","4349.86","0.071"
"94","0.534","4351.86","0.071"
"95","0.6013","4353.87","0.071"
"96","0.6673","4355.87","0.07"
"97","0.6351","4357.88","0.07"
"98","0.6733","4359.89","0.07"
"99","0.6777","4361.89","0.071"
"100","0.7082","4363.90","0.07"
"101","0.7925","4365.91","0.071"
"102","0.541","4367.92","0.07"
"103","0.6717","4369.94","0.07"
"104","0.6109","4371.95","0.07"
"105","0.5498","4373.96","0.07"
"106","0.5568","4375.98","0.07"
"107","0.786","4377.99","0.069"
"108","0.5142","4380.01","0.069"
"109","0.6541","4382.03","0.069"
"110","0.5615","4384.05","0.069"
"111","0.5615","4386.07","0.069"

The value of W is -0.4 Ang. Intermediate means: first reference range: 0.617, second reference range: 0.579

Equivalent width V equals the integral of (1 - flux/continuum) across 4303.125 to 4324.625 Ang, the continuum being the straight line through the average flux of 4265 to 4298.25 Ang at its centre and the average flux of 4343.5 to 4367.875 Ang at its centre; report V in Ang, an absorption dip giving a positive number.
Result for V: 1.5 Ang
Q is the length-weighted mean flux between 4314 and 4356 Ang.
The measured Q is 0.594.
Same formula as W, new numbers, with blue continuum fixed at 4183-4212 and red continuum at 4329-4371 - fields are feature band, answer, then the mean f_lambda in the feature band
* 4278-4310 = 2.41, 0.582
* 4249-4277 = 0.02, 0.638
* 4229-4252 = 0.26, 0.639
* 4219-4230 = 1.12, 0.585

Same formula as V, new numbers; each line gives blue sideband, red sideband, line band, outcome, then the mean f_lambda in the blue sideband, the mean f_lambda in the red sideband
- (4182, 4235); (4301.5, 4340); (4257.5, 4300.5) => -1.8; 0.634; 0.584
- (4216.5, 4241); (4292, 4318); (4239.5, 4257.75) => -2.3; 0.605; 0.554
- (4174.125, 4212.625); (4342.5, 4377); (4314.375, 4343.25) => 0.6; 0.66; 0.61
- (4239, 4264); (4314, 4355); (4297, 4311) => 2.8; 0.653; 0.592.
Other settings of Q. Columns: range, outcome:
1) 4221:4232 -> 0.585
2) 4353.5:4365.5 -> 0.671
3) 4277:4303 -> 0.608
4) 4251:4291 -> 0.638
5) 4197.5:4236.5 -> 0.609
